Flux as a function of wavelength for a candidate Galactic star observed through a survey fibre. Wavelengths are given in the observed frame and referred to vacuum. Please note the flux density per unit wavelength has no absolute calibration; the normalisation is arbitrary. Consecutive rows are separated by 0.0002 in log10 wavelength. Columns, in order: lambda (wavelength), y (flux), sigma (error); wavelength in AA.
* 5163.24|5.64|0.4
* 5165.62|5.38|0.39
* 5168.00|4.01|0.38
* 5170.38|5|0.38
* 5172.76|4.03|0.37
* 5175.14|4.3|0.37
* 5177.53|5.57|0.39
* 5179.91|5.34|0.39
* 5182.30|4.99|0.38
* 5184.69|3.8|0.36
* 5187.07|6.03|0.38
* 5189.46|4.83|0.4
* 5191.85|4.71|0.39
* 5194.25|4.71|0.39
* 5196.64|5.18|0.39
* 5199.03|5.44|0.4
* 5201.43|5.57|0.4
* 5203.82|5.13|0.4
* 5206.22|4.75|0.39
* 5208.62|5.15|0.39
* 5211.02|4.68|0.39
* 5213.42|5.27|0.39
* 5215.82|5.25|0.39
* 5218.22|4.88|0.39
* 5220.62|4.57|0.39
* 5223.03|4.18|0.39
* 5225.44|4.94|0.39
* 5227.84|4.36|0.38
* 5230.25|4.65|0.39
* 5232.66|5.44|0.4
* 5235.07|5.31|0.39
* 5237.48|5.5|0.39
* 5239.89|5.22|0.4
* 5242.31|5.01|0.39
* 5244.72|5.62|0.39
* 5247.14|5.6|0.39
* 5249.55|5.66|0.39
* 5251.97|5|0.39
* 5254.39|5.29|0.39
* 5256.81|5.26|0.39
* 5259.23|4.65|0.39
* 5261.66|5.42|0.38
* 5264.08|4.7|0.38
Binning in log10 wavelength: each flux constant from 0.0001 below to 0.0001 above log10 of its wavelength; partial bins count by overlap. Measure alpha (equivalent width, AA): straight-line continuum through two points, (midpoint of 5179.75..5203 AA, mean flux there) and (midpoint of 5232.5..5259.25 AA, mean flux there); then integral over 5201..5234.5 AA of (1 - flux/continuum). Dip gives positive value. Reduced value 1.8 AA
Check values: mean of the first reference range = 5.05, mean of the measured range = 4.91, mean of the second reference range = 5.32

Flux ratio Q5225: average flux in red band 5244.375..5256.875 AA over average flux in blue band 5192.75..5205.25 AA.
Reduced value 1.04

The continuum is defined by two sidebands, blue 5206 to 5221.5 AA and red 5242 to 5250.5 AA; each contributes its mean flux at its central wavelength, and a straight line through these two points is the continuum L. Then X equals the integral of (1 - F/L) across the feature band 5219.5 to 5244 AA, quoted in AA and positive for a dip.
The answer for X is 1.6 AA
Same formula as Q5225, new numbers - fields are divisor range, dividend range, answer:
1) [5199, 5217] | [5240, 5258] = 1.04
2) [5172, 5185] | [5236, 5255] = 1.13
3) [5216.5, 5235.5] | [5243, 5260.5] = 1.11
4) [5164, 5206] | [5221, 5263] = 1.03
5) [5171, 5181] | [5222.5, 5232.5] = 0.97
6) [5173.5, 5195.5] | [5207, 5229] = 0.98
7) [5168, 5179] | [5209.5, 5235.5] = 1.04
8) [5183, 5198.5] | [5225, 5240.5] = 1.03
